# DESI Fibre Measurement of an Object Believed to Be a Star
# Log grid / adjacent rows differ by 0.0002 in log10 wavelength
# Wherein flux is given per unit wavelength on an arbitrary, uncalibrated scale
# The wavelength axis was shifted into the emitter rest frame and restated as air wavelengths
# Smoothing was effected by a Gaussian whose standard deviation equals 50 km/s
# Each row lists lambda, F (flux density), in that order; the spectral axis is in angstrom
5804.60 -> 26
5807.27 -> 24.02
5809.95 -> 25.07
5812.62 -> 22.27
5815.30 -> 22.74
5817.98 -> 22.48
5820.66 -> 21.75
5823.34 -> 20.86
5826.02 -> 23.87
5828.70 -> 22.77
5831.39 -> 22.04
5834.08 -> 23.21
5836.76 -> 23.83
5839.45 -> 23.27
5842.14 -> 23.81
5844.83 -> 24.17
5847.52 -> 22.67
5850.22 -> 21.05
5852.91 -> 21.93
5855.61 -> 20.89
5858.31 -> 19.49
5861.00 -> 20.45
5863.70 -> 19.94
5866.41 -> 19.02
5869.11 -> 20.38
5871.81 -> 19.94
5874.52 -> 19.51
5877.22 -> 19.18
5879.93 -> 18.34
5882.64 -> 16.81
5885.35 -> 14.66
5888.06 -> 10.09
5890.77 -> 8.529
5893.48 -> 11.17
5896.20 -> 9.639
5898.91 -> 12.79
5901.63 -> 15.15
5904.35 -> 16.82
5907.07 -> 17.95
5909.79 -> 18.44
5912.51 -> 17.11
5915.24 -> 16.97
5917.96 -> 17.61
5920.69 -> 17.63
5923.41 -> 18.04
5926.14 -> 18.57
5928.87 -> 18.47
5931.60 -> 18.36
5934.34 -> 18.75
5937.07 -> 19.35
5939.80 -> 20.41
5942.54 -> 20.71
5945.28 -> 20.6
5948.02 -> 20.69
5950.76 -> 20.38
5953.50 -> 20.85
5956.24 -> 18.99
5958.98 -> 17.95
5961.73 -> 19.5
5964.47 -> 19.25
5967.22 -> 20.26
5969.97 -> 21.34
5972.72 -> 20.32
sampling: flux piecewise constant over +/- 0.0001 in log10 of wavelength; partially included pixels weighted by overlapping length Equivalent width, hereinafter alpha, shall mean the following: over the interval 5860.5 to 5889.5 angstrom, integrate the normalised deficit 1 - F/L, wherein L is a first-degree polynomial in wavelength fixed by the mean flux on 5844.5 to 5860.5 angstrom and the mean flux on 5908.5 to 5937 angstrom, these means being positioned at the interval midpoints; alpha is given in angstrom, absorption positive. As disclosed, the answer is 3.6 angstrom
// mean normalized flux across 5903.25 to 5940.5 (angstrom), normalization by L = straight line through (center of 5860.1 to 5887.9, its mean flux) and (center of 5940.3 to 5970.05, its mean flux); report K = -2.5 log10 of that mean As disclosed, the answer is 0.07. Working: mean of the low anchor 18.4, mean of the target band 18.1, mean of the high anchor 20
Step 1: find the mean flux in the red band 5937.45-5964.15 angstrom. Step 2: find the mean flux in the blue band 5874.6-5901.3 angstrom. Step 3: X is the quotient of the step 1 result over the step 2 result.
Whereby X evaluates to 1.44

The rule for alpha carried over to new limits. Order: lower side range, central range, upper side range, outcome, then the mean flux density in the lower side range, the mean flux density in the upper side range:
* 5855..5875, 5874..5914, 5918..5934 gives 8.6 angstrom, 19.9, 18.2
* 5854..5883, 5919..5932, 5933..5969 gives 1.0 angstrom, 19.6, 19.8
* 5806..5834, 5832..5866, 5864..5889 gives -2.9 angstrom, 22.8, 17.8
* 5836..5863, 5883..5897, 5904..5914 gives 5.7 angstrom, 22.1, 17.6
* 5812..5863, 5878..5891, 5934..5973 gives 4.3 angstrom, 22.3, 20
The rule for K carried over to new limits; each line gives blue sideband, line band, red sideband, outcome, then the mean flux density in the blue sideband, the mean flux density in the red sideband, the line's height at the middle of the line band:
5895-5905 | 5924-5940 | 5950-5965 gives -0.12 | 13.4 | 19.5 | 16.8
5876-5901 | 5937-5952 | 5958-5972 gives -0.13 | 13.5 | 19.7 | 18.1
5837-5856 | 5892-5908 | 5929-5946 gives 0.45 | 22.7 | 19.6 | 20.9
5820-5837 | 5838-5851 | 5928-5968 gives -0.04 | 22.6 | 19.6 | 22.2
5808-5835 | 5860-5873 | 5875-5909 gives -0.14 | 22.7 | 14.5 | 17.5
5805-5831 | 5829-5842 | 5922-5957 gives -0.03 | 23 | 19.6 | 22.5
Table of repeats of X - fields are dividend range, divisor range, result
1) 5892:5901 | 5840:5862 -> 0.52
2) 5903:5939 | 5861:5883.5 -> 0.94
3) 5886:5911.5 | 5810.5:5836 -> 0.60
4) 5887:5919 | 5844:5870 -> 0.69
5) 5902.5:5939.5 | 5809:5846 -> 0.78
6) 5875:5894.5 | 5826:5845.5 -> 0.62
